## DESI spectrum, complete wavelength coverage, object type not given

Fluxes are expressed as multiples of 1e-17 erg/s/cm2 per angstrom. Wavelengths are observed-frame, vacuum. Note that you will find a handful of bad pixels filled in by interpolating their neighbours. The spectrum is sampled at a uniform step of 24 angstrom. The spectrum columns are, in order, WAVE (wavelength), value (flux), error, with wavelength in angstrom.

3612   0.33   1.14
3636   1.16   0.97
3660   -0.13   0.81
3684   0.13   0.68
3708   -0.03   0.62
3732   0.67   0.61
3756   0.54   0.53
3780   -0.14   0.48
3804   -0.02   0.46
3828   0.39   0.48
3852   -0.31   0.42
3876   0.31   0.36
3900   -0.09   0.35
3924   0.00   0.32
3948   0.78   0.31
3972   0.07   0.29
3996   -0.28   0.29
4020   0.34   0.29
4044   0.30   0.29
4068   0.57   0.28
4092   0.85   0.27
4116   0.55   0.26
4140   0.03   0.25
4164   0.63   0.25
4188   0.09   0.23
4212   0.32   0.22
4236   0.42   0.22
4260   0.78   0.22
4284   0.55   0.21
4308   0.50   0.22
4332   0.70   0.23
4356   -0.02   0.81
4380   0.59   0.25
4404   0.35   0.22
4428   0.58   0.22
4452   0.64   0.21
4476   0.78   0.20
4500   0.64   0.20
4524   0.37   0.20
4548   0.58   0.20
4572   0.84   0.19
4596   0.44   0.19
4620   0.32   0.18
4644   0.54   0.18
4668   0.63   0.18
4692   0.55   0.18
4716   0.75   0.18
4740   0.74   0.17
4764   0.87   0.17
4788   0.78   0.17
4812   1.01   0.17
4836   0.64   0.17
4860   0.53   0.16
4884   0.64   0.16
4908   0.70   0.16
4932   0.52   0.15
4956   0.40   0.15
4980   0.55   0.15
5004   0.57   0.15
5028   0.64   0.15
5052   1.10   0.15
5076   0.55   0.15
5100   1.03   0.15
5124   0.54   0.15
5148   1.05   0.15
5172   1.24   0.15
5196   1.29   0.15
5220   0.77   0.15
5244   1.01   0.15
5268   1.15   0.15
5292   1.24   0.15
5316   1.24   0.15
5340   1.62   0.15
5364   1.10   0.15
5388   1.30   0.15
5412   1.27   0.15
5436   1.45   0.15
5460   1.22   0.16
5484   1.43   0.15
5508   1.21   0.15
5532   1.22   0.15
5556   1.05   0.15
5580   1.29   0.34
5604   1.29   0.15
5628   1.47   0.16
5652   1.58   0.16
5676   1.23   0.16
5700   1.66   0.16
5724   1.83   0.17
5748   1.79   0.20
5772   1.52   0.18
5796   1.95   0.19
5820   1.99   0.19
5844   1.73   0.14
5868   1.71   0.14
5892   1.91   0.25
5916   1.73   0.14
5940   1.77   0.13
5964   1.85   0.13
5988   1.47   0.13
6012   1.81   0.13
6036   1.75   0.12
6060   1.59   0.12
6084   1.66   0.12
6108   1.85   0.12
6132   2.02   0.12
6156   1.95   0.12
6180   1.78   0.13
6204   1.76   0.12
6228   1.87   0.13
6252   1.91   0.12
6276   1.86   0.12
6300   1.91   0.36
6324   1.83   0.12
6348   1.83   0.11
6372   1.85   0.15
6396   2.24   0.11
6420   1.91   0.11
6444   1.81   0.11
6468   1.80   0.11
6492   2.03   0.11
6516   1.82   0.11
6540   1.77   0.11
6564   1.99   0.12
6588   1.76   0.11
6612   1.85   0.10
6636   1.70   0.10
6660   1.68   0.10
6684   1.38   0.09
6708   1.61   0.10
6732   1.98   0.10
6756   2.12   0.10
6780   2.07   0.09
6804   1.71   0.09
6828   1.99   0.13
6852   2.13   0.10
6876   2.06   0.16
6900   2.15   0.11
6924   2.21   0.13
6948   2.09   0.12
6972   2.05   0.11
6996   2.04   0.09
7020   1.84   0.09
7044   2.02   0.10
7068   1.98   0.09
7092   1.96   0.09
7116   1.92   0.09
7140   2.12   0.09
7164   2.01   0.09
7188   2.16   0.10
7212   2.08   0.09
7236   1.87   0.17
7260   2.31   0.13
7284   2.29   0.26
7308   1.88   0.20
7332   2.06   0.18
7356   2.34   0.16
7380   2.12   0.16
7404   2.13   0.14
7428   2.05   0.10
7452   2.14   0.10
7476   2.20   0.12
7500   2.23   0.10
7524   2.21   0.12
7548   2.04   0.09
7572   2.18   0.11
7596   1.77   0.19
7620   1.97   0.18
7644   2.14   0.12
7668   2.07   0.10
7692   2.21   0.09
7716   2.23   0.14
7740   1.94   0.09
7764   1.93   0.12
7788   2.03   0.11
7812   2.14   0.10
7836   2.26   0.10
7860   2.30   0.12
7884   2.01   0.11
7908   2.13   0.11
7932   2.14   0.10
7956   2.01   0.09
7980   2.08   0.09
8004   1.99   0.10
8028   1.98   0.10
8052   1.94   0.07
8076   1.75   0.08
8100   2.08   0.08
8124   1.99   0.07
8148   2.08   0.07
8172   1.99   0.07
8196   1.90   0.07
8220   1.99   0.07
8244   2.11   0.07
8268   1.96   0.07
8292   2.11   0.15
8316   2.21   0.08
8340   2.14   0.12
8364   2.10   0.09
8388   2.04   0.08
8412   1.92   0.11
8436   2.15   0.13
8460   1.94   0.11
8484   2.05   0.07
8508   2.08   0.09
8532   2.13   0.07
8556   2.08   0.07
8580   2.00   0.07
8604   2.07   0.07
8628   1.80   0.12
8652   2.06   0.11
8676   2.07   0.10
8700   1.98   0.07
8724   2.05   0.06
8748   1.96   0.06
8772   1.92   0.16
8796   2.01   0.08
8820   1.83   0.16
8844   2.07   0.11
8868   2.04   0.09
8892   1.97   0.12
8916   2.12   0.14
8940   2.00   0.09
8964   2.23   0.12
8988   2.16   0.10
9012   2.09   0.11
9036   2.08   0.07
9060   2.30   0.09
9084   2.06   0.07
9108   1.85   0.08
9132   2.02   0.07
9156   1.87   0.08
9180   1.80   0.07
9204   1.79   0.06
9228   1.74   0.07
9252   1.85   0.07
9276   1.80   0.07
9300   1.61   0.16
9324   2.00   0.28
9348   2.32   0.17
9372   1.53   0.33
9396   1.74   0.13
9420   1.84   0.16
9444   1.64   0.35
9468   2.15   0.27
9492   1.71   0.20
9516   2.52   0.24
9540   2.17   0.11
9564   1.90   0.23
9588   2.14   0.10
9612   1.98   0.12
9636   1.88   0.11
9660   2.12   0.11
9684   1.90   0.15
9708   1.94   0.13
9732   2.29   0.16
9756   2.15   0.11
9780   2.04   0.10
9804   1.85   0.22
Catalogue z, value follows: 0.290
